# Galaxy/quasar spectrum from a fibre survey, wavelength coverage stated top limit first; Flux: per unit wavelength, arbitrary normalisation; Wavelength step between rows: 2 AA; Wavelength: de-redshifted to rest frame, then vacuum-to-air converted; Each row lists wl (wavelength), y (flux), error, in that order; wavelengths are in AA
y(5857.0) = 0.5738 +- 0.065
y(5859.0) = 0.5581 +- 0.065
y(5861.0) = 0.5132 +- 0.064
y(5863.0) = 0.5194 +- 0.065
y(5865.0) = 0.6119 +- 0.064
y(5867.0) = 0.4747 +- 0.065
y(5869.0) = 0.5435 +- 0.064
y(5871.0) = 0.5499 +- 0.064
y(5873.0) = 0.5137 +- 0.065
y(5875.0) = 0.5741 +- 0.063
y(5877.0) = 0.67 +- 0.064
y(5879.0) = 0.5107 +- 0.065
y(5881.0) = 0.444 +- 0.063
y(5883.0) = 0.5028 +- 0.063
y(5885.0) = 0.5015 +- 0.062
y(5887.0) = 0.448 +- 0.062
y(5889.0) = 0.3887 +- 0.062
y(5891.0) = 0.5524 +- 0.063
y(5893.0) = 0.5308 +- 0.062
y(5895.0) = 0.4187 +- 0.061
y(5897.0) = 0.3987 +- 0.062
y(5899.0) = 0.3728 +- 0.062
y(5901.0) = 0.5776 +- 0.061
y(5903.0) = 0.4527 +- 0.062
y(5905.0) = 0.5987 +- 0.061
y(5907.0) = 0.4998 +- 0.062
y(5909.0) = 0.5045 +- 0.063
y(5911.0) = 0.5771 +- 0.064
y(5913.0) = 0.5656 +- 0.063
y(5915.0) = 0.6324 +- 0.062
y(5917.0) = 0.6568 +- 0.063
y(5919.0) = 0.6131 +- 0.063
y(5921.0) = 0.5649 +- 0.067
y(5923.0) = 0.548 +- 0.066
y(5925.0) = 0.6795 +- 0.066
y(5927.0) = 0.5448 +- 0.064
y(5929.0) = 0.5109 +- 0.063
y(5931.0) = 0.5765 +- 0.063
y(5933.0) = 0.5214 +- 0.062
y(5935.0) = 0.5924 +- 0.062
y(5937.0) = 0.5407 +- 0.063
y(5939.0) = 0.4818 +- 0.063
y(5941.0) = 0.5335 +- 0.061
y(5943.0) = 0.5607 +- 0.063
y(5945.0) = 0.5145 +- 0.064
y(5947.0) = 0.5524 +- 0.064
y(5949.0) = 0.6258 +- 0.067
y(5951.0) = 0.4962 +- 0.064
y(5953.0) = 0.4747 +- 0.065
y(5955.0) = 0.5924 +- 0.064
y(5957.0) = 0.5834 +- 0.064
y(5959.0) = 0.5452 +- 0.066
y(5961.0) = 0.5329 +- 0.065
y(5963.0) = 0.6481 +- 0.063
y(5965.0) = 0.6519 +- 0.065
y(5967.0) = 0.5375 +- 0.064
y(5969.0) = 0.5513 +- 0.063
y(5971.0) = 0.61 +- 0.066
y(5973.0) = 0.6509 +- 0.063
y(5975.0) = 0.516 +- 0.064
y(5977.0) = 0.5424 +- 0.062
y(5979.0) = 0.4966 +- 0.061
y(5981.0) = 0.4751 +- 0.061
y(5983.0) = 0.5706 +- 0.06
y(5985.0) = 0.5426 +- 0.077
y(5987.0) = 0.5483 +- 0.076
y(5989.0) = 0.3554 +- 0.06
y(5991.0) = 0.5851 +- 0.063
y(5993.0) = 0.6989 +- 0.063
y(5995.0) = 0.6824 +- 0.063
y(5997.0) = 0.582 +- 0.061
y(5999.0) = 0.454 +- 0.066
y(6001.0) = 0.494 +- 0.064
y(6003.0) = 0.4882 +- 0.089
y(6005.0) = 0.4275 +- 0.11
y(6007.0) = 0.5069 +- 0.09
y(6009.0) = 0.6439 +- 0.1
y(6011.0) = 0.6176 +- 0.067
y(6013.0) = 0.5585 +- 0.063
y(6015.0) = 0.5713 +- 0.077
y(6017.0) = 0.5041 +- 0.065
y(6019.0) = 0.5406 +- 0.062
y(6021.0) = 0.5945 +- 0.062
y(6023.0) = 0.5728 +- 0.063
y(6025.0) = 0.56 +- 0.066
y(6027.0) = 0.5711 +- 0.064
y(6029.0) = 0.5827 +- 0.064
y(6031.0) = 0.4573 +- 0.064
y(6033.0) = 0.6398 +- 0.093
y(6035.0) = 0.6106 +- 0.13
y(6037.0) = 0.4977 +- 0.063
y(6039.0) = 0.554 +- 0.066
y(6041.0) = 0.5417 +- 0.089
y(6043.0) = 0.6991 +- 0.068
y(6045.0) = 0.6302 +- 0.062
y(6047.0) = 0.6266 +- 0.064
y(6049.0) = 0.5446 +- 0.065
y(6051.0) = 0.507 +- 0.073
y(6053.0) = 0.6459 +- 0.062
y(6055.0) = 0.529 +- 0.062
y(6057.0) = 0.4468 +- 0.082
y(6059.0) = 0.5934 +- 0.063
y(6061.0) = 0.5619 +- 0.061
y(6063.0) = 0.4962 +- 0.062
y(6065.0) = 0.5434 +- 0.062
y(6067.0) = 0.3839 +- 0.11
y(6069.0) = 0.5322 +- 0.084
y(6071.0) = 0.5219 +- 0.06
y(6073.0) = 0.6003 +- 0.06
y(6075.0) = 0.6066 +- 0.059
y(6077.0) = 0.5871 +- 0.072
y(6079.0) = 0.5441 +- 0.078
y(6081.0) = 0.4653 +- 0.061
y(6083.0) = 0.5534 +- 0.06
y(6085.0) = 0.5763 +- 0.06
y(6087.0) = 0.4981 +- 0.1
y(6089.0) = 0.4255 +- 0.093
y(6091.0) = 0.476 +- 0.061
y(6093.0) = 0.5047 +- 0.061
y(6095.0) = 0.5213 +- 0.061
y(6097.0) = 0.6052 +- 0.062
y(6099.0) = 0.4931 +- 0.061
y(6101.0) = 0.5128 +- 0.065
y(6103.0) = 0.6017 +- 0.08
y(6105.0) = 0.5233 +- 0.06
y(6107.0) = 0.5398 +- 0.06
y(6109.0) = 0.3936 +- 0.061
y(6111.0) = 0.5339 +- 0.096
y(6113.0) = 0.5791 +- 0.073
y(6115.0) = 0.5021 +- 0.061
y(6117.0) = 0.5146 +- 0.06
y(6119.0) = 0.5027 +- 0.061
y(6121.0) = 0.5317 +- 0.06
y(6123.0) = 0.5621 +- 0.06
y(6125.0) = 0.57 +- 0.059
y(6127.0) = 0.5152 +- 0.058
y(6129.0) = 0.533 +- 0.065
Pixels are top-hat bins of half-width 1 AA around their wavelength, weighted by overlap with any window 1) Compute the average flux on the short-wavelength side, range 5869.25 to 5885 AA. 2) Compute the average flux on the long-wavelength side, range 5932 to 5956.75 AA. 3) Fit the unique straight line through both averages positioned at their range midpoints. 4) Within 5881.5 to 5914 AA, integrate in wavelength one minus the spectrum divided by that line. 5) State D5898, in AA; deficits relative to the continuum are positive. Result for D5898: 2.7 AA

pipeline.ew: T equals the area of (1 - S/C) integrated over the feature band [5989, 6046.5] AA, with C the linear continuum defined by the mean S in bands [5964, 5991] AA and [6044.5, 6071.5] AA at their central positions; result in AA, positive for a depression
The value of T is -2.4 AA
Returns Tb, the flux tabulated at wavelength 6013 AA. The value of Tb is 0.5585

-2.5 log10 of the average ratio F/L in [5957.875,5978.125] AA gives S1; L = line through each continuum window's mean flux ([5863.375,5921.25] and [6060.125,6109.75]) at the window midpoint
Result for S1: -0.11 mag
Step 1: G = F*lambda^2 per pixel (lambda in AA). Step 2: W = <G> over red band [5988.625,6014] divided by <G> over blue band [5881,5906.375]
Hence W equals 1.19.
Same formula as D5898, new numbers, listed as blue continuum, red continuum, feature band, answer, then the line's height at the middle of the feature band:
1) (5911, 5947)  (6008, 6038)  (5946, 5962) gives 0.47 AA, 0.567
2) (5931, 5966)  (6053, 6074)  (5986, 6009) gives 0.40 AA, 0.544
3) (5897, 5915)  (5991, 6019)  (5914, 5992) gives -3.18 AA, 0.536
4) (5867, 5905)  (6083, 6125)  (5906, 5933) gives -3.77 AA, 0.503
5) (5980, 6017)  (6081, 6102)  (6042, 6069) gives -1.43 AA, 0.526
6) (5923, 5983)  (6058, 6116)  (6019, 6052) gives -2.15 AA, 0.538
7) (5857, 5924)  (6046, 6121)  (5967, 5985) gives -0.74 AA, 0.528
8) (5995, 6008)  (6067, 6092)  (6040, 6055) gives -2.21 AA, 0.518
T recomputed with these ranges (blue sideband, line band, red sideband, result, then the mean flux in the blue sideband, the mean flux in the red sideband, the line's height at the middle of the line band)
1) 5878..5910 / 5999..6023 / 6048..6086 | -0.83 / 0.481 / 0.539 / 0.52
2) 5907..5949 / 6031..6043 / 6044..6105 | -0.58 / 0.564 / 0.538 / 0.544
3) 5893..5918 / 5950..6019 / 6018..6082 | -1.36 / 0.522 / 0.556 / 0.54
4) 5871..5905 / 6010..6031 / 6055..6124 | -1.93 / 0.496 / 0.525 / 0.515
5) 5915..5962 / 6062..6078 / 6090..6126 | -0.01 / 0.56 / 0.526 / 0.534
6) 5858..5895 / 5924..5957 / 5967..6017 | -0.97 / 0.52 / 0.548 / 0.535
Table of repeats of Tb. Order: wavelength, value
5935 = 0.5924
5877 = 0.67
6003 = 0.4882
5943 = 0.5607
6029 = 0.5827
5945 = 0.5145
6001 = 0.494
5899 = 0.3728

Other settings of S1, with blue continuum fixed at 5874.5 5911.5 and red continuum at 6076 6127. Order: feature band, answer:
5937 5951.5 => -0.07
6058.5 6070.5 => 0.01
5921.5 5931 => -0.14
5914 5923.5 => -0.20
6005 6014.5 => -0.10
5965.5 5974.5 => -0.16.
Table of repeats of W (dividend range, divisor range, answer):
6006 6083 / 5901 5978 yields 1.03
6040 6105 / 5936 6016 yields 1.02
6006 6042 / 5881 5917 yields 1.16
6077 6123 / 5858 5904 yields 1.11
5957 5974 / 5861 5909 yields 1.20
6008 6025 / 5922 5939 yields 1.06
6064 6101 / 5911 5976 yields 0.96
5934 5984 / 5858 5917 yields 1.09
